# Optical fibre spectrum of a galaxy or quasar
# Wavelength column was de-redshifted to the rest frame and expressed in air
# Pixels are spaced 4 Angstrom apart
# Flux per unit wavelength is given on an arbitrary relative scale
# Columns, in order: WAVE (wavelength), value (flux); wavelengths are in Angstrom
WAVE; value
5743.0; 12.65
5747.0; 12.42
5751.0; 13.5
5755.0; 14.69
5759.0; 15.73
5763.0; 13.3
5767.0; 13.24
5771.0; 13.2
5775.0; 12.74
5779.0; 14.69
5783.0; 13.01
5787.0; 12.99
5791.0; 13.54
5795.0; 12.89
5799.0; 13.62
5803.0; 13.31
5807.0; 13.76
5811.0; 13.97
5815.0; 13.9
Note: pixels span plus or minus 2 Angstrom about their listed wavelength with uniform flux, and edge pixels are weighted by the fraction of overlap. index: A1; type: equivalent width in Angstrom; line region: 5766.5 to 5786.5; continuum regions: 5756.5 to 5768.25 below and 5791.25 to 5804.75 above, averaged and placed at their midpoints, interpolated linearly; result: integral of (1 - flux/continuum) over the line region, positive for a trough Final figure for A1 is 0.7 Angstrom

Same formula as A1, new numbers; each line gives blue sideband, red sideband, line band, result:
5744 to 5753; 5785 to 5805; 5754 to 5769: -1.4 Angstrom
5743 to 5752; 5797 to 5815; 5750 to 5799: -1.5 Angstrom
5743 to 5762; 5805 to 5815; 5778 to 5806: 1.0 Angstrom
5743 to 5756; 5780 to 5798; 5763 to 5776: 0.1 Angstrom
